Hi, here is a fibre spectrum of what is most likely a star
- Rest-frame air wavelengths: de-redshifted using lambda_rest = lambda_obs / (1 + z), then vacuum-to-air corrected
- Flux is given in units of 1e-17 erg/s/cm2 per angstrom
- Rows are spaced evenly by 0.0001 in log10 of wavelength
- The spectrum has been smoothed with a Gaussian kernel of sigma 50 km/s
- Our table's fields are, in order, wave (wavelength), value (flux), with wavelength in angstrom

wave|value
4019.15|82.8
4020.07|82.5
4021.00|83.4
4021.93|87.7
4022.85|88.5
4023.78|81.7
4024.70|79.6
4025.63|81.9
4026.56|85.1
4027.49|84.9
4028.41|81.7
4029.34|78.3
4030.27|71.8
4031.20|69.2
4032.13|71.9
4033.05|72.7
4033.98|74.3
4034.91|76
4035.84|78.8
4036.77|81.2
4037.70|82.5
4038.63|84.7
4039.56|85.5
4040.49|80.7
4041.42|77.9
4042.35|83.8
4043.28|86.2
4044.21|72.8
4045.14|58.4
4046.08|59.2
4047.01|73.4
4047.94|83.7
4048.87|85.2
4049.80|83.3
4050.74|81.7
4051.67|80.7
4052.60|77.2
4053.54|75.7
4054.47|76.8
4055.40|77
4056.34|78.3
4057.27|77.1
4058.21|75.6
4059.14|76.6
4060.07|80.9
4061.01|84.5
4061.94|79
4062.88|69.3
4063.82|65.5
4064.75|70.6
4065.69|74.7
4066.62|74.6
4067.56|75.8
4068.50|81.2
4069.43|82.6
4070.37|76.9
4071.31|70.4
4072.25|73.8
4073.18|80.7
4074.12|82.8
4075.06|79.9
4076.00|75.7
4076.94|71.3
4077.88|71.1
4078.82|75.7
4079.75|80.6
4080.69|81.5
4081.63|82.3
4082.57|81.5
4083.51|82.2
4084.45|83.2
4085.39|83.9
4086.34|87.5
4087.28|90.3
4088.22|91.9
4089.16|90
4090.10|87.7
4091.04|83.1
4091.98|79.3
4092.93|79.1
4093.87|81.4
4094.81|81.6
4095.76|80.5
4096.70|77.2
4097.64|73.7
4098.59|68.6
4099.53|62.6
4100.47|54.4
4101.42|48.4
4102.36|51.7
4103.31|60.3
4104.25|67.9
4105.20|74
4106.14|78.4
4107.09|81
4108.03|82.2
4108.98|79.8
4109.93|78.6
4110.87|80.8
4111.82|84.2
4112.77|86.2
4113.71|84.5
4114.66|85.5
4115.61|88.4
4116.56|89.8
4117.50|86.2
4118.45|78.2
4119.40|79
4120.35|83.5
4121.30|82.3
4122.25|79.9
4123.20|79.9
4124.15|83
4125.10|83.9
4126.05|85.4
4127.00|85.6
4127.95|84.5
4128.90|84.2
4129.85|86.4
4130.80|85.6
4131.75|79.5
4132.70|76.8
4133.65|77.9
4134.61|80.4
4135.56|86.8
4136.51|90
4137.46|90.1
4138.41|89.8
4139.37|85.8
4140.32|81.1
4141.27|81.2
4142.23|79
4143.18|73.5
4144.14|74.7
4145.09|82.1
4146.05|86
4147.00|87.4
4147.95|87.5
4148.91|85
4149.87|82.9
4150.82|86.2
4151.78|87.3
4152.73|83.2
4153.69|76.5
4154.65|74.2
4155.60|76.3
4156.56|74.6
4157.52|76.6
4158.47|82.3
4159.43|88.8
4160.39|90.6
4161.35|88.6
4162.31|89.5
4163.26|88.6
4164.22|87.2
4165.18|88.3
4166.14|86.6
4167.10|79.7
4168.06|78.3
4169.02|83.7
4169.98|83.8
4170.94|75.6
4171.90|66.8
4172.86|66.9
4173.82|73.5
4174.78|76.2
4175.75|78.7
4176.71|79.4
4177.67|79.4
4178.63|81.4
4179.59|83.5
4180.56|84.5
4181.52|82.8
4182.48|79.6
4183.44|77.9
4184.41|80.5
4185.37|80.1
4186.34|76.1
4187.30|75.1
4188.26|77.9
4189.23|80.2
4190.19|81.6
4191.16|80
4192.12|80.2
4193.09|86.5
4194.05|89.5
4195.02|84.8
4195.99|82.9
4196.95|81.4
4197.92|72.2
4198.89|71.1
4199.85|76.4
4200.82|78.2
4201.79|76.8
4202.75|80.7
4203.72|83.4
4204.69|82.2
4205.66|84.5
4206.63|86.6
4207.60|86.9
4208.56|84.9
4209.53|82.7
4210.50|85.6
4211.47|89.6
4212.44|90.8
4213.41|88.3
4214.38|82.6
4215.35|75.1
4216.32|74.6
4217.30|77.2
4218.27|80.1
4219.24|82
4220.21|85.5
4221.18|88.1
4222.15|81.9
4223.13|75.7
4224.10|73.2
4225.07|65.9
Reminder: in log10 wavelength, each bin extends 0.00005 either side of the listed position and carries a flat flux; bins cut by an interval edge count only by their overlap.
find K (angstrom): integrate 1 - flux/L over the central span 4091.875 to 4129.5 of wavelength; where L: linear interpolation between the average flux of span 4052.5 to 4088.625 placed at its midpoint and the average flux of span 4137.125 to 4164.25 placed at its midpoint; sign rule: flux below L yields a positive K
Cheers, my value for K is 1.36 angstrom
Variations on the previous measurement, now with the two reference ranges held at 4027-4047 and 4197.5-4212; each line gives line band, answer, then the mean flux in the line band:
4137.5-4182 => -0.8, 81.7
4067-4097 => -1.0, 80.7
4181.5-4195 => 0.1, 80.7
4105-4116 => -0.5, 82.1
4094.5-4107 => 1.7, 67.8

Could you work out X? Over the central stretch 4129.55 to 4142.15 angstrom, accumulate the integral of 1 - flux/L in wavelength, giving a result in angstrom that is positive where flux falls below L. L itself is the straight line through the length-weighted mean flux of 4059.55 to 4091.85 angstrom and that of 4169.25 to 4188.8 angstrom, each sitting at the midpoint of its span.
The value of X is -0.82 angstrom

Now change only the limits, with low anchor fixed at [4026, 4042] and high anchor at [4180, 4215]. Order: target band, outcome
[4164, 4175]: 0.34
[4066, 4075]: 0.19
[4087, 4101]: 0.24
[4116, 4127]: -0.36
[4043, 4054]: 0.37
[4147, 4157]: -0.09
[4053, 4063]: 0.19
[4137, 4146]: -0.15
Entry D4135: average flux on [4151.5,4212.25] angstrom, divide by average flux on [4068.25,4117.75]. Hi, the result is 1.04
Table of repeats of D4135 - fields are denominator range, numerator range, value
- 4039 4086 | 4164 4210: 1.03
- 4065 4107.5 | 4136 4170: 1.09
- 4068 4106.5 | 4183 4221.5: 1.06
